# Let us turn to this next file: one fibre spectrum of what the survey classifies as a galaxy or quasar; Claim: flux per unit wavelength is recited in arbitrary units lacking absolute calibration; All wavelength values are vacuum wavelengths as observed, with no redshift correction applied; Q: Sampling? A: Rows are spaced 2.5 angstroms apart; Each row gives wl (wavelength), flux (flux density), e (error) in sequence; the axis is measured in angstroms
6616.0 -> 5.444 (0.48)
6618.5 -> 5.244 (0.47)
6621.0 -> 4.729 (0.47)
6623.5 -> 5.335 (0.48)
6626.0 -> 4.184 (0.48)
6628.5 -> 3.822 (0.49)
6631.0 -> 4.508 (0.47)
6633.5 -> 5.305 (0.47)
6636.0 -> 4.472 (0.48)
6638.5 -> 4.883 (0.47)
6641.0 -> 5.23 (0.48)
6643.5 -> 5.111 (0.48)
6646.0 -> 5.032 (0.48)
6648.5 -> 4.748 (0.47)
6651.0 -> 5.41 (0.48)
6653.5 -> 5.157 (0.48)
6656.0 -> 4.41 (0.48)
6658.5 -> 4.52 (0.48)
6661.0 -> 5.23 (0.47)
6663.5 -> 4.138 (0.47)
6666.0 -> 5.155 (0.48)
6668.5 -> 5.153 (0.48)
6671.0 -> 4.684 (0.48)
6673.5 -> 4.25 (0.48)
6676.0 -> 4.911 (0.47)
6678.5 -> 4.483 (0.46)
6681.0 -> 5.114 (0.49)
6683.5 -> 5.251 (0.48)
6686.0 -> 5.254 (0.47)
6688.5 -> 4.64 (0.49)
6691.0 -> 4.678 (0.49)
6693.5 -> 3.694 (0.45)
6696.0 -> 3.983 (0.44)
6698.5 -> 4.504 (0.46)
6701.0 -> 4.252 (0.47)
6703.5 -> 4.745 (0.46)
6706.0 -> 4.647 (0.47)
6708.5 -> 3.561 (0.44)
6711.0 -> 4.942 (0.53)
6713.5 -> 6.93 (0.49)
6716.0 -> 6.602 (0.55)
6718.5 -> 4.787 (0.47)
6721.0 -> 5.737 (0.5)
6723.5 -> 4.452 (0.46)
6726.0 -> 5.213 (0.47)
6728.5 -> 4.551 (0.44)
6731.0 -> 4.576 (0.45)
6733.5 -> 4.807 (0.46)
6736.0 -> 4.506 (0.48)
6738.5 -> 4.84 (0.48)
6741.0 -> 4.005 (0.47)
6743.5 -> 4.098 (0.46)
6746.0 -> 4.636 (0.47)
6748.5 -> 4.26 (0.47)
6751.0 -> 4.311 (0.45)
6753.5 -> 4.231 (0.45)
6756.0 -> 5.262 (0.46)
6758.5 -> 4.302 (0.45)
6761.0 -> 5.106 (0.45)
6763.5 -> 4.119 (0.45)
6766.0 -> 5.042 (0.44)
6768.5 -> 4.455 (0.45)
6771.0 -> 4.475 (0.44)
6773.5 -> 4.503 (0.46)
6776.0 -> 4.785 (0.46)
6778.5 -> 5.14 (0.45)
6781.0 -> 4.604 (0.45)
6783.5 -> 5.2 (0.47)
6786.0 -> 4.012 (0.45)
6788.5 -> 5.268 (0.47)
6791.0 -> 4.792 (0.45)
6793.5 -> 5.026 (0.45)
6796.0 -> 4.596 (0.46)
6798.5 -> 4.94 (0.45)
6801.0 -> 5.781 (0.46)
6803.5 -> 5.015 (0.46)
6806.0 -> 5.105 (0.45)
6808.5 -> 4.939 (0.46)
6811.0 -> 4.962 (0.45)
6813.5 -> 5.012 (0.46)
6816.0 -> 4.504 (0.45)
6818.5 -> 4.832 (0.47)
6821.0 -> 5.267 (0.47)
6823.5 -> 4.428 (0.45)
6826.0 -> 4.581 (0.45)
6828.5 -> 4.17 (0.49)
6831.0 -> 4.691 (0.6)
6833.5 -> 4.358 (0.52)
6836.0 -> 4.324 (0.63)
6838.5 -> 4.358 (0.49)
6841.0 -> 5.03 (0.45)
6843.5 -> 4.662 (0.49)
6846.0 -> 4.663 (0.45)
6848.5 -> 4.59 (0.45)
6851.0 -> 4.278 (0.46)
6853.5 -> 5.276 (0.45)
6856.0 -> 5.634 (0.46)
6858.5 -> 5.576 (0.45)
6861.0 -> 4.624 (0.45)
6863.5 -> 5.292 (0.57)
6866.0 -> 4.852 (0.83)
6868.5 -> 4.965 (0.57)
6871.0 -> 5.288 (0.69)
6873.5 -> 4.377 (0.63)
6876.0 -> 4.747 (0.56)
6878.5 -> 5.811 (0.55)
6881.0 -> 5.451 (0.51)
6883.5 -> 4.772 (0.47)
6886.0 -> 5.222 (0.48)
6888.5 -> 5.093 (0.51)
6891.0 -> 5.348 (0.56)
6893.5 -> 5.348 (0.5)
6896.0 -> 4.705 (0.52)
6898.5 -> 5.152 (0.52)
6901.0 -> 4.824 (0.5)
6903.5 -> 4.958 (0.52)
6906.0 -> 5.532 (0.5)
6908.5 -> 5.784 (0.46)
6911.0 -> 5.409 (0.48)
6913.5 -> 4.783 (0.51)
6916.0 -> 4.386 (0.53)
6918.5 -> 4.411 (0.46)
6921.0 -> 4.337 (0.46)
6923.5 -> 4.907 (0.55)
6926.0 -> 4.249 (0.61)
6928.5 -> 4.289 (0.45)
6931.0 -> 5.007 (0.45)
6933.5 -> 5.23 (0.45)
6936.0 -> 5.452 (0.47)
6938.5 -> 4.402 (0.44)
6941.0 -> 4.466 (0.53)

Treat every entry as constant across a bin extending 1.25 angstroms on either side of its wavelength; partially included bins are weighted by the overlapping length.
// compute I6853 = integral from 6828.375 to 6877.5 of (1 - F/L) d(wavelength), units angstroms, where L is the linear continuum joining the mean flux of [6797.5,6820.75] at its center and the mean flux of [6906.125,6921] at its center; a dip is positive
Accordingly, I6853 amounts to 1.8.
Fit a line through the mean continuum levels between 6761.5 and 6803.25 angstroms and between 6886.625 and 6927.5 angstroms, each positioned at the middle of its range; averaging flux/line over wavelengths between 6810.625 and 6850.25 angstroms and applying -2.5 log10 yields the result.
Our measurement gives 0.05 mag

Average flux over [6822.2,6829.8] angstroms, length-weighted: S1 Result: 4.4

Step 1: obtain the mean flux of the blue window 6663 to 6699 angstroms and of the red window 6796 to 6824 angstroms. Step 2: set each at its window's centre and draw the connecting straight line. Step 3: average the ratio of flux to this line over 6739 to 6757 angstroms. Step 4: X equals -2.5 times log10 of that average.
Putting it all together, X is 0.10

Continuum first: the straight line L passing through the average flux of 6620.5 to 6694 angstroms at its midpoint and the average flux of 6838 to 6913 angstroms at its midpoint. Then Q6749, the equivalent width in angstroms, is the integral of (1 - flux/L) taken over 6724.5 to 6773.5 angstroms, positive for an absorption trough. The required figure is 3.4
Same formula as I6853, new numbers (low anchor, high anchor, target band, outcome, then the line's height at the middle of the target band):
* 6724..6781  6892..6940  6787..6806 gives -1.5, 4.68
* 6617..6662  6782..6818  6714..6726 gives -1.4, 4.89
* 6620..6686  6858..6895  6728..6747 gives 1.7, 4.93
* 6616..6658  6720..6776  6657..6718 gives -0.7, 4.75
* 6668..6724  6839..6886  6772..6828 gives 0.8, 4.93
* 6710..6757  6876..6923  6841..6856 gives 0.6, 5.01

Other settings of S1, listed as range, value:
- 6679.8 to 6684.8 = 5.18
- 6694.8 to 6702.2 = 4.25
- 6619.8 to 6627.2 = 4.75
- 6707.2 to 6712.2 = 4.25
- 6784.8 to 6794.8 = 4.78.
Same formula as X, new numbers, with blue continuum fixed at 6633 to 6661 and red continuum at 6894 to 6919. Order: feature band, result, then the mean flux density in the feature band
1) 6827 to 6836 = 0.14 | 4.4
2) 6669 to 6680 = 0.07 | 4.63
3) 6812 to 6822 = 0.02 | 4.9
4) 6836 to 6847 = 0.08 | 4.64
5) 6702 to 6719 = -0.05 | 5.18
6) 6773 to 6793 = 0.04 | 4.81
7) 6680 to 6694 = 0.03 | 4.82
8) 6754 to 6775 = 0.07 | 4.64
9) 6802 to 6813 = -0.01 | 5.02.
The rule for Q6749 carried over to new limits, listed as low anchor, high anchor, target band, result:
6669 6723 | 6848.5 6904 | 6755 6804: 1.3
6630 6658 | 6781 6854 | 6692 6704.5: 1.6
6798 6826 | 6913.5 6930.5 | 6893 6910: -2.3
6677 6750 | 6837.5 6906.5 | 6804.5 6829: 0.6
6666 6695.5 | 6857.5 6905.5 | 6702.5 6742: -1.1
